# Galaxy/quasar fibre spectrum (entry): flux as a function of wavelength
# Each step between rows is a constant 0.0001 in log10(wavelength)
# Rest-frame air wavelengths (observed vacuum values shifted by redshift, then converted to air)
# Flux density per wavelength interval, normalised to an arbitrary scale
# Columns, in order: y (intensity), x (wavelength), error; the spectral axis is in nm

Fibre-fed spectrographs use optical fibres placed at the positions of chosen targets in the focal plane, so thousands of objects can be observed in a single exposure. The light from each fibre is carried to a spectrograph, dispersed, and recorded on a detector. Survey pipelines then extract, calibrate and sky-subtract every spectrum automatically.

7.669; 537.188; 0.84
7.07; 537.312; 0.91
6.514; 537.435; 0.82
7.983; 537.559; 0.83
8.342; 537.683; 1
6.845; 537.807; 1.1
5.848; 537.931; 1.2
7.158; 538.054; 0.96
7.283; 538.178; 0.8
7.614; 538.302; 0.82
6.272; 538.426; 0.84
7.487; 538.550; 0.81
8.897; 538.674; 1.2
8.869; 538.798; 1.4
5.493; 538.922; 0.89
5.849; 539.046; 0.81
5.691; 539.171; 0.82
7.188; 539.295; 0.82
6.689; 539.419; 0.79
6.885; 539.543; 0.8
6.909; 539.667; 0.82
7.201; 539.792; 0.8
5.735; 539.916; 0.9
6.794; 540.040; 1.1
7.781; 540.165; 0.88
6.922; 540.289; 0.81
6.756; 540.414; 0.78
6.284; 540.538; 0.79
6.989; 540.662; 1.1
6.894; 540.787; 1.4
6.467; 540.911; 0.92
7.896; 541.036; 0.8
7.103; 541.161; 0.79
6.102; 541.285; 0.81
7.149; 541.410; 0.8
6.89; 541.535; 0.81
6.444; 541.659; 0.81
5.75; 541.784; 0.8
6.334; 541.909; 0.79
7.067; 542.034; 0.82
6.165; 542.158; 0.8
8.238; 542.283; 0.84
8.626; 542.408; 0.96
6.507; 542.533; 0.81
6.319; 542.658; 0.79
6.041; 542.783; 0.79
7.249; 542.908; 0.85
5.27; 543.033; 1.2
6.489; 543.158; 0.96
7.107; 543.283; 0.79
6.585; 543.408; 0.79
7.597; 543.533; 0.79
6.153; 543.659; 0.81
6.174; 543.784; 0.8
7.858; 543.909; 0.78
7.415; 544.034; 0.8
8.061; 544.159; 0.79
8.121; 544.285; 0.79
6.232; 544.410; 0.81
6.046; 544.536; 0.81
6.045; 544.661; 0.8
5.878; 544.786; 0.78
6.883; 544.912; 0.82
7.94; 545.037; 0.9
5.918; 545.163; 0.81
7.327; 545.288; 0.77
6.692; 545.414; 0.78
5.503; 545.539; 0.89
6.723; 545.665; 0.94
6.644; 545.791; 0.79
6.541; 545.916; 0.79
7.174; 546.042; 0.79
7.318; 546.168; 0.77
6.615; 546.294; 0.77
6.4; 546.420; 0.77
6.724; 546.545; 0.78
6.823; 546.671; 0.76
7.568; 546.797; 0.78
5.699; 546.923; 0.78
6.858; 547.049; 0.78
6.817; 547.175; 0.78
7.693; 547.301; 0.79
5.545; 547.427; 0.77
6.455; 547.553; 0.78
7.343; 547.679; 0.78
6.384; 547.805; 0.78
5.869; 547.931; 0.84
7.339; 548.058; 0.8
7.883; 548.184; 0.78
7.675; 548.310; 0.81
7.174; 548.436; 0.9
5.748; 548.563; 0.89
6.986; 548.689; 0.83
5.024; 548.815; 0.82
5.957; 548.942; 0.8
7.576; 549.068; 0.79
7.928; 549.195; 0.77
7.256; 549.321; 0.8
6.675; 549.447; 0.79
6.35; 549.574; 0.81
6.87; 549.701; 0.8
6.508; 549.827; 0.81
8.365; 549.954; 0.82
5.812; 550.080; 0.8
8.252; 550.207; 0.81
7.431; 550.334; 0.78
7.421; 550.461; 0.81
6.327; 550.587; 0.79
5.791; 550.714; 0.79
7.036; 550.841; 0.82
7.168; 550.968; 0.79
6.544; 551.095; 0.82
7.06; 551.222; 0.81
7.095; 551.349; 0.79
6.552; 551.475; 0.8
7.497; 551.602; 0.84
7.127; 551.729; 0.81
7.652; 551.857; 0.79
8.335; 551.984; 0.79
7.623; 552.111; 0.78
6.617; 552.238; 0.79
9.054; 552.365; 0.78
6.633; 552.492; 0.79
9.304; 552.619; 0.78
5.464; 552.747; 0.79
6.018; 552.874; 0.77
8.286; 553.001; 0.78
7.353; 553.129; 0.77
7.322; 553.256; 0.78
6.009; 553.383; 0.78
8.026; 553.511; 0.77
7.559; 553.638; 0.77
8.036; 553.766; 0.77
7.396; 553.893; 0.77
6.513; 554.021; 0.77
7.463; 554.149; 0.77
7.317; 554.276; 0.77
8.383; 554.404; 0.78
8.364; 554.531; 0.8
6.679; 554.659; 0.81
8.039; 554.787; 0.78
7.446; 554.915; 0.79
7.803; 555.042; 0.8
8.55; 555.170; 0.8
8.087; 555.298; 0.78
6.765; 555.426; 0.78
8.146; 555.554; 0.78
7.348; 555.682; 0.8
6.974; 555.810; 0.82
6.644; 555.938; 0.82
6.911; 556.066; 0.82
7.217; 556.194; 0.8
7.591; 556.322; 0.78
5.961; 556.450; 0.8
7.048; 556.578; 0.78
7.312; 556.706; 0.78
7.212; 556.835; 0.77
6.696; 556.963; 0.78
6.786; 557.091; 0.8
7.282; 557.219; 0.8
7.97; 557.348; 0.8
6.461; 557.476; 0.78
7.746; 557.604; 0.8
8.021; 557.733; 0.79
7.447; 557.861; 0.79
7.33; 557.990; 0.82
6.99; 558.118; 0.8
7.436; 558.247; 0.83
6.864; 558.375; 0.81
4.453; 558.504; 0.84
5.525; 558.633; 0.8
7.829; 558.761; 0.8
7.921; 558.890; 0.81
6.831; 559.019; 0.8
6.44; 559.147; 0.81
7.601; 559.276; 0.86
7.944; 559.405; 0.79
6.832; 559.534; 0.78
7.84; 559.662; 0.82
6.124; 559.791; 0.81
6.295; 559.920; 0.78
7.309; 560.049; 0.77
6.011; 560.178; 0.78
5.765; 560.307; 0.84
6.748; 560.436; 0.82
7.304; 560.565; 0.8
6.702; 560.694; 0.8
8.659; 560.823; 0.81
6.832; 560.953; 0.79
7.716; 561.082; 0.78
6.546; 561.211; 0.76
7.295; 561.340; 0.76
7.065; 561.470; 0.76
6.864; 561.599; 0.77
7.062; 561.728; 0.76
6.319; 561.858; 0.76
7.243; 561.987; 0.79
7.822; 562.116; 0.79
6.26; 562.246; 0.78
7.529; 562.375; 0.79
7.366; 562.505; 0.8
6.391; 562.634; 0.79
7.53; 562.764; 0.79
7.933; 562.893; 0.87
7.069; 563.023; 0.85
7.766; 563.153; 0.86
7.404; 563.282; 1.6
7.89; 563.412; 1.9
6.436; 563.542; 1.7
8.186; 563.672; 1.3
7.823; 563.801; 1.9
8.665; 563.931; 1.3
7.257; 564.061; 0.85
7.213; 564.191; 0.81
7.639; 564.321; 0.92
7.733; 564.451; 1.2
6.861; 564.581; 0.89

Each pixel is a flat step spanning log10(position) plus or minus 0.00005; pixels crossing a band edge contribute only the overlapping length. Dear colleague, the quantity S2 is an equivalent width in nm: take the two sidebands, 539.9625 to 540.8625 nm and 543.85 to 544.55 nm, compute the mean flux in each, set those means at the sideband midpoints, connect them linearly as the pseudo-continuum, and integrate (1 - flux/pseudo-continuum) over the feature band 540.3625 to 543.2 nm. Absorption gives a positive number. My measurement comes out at 0.13 nm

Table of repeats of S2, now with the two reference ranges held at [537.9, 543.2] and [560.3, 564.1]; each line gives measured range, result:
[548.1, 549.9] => 0.04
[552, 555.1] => -0.16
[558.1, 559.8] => 0.07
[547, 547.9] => 0.04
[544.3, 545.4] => 0.05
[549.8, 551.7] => 0.01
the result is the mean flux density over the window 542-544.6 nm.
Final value 6.92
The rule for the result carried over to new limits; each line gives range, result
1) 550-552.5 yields 7.17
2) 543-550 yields 6.78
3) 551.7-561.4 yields 7.22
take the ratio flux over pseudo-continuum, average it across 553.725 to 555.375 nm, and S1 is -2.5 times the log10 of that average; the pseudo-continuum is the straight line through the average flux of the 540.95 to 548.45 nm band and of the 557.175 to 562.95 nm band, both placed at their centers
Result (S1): -0.11 mag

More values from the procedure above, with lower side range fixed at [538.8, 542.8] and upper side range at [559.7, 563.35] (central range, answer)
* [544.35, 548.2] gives 0.029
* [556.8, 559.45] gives -0.013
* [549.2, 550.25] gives -0.025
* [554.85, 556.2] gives -0.075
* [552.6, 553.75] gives -0.043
